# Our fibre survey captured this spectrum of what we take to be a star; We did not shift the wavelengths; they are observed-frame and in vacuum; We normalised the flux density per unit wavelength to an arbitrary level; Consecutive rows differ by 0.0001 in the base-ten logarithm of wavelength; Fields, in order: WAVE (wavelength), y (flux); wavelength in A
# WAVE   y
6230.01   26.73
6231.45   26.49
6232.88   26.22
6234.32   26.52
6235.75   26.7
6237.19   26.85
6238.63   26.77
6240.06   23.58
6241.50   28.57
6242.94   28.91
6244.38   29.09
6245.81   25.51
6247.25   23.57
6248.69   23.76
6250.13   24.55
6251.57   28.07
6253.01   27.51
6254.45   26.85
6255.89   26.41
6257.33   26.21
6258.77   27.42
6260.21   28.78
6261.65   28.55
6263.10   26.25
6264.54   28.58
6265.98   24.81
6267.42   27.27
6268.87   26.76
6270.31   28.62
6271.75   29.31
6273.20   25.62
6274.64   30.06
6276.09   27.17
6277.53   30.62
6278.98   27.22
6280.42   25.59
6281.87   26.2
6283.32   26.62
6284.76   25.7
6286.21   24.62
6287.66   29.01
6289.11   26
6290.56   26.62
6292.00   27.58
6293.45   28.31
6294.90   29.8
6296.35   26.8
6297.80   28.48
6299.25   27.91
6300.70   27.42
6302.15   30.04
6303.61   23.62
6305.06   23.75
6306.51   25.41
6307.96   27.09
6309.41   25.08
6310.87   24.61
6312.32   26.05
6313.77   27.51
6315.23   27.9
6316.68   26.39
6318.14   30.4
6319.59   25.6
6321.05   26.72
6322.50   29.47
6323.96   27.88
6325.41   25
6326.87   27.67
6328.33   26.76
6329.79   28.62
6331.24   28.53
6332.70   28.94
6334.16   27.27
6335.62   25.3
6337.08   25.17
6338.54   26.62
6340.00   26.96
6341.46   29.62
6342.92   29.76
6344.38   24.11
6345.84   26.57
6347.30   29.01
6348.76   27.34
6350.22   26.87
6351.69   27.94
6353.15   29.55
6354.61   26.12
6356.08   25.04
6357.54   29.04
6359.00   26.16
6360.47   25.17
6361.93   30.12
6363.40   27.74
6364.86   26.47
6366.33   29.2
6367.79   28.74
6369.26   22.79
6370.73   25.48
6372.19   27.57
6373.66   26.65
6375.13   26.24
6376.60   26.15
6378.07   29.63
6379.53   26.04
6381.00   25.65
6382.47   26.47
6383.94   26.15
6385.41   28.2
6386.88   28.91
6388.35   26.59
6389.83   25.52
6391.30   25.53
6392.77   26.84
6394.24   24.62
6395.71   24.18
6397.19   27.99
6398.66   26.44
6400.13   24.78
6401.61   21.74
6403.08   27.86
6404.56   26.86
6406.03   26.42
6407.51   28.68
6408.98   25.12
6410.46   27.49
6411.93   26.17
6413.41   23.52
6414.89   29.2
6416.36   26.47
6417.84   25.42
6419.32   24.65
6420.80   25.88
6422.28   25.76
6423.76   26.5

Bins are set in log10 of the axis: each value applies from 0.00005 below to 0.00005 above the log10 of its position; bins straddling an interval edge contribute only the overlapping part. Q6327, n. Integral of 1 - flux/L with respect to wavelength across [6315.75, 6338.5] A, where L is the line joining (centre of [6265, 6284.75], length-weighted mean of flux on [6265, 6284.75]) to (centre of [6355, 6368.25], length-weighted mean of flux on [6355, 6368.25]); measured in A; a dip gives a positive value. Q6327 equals 0.1 A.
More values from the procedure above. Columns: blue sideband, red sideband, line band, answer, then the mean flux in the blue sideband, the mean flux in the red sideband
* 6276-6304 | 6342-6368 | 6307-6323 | 0.27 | 27.3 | 27.5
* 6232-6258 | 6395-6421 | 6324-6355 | -1.35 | 26.4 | 26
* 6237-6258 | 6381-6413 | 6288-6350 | -1.90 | 26.4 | 26.3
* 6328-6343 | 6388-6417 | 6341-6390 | -0.47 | 27.5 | 26.1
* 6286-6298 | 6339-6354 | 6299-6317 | 0.83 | 27.5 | 27.7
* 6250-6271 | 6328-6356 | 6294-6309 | 0.15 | 27.2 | 27.4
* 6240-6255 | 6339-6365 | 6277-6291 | 0.02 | 26.5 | 27.4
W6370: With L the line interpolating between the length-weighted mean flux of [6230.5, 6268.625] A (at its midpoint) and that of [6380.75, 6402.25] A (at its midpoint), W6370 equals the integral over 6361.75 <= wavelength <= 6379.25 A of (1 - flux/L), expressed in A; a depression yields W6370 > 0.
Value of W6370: -0.68 A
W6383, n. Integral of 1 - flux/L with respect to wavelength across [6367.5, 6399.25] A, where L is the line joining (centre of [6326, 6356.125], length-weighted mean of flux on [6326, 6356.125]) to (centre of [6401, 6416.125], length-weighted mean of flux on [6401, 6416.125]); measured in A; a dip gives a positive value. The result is 0.3 A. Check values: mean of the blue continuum 27.4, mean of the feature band 26.4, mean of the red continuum 26.4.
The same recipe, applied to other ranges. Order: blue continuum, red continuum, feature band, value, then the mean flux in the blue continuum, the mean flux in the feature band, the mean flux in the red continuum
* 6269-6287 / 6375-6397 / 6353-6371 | -0.23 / 27.3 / 27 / 26.5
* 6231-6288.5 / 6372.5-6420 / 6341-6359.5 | -0.65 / 26.9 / 27.5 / 26.3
